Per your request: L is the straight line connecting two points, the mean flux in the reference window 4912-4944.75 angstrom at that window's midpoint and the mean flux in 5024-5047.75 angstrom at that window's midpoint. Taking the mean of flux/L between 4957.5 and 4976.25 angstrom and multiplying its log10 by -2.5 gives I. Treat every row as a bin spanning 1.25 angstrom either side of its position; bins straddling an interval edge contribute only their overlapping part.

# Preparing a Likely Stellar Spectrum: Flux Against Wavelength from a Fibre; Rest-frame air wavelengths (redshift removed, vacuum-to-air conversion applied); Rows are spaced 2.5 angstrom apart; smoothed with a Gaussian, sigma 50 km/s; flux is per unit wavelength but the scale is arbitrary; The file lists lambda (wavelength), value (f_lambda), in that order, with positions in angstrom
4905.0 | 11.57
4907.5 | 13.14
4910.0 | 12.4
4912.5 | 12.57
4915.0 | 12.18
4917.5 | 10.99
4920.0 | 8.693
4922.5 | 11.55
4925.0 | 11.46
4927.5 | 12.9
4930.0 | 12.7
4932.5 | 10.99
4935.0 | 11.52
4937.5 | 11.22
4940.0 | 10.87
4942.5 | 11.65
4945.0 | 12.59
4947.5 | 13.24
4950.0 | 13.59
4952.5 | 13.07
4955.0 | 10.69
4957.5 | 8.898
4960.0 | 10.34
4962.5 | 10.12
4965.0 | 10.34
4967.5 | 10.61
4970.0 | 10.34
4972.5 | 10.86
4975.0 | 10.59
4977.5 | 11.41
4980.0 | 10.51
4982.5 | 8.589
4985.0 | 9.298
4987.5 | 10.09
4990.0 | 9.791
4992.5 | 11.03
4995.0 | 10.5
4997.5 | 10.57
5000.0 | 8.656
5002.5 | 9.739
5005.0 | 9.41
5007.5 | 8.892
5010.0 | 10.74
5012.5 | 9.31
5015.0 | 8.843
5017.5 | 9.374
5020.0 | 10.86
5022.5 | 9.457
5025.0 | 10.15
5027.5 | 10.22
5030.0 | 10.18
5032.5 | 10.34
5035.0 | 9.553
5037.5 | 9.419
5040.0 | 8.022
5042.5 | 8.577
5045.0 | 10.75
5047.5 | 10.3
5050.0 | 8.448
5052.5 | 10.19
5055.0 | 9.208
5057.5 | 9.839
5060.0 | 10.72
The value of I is 0.052 mag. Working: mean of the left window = 11.5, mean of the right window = 9.72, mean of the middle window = 10.4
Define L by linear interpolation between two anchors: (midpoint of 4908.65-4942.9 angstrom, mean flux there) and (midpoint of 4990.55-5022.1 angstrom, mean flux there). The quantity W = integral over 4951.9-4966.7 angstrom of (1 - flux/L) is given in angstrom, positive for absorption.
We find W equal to 0.50 angstrom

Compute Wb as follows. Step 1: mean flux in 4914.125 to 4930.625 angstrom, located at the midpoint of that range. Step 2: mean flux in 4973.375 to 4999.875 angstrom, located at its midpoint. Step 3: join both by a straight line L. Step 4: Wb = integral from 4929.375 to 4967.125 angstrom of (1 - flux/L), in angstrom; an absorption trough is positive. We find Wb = -1.7 angstrom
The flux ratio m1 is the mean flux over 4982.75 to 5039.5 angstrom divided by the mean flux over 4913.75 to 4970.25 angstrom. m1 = 0.86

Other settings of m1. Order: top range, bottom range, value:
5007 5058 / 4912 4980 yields 0.85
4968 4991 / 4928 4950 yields 0.85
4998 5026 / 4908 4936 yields 0.82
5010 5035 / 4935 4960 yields 0.85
